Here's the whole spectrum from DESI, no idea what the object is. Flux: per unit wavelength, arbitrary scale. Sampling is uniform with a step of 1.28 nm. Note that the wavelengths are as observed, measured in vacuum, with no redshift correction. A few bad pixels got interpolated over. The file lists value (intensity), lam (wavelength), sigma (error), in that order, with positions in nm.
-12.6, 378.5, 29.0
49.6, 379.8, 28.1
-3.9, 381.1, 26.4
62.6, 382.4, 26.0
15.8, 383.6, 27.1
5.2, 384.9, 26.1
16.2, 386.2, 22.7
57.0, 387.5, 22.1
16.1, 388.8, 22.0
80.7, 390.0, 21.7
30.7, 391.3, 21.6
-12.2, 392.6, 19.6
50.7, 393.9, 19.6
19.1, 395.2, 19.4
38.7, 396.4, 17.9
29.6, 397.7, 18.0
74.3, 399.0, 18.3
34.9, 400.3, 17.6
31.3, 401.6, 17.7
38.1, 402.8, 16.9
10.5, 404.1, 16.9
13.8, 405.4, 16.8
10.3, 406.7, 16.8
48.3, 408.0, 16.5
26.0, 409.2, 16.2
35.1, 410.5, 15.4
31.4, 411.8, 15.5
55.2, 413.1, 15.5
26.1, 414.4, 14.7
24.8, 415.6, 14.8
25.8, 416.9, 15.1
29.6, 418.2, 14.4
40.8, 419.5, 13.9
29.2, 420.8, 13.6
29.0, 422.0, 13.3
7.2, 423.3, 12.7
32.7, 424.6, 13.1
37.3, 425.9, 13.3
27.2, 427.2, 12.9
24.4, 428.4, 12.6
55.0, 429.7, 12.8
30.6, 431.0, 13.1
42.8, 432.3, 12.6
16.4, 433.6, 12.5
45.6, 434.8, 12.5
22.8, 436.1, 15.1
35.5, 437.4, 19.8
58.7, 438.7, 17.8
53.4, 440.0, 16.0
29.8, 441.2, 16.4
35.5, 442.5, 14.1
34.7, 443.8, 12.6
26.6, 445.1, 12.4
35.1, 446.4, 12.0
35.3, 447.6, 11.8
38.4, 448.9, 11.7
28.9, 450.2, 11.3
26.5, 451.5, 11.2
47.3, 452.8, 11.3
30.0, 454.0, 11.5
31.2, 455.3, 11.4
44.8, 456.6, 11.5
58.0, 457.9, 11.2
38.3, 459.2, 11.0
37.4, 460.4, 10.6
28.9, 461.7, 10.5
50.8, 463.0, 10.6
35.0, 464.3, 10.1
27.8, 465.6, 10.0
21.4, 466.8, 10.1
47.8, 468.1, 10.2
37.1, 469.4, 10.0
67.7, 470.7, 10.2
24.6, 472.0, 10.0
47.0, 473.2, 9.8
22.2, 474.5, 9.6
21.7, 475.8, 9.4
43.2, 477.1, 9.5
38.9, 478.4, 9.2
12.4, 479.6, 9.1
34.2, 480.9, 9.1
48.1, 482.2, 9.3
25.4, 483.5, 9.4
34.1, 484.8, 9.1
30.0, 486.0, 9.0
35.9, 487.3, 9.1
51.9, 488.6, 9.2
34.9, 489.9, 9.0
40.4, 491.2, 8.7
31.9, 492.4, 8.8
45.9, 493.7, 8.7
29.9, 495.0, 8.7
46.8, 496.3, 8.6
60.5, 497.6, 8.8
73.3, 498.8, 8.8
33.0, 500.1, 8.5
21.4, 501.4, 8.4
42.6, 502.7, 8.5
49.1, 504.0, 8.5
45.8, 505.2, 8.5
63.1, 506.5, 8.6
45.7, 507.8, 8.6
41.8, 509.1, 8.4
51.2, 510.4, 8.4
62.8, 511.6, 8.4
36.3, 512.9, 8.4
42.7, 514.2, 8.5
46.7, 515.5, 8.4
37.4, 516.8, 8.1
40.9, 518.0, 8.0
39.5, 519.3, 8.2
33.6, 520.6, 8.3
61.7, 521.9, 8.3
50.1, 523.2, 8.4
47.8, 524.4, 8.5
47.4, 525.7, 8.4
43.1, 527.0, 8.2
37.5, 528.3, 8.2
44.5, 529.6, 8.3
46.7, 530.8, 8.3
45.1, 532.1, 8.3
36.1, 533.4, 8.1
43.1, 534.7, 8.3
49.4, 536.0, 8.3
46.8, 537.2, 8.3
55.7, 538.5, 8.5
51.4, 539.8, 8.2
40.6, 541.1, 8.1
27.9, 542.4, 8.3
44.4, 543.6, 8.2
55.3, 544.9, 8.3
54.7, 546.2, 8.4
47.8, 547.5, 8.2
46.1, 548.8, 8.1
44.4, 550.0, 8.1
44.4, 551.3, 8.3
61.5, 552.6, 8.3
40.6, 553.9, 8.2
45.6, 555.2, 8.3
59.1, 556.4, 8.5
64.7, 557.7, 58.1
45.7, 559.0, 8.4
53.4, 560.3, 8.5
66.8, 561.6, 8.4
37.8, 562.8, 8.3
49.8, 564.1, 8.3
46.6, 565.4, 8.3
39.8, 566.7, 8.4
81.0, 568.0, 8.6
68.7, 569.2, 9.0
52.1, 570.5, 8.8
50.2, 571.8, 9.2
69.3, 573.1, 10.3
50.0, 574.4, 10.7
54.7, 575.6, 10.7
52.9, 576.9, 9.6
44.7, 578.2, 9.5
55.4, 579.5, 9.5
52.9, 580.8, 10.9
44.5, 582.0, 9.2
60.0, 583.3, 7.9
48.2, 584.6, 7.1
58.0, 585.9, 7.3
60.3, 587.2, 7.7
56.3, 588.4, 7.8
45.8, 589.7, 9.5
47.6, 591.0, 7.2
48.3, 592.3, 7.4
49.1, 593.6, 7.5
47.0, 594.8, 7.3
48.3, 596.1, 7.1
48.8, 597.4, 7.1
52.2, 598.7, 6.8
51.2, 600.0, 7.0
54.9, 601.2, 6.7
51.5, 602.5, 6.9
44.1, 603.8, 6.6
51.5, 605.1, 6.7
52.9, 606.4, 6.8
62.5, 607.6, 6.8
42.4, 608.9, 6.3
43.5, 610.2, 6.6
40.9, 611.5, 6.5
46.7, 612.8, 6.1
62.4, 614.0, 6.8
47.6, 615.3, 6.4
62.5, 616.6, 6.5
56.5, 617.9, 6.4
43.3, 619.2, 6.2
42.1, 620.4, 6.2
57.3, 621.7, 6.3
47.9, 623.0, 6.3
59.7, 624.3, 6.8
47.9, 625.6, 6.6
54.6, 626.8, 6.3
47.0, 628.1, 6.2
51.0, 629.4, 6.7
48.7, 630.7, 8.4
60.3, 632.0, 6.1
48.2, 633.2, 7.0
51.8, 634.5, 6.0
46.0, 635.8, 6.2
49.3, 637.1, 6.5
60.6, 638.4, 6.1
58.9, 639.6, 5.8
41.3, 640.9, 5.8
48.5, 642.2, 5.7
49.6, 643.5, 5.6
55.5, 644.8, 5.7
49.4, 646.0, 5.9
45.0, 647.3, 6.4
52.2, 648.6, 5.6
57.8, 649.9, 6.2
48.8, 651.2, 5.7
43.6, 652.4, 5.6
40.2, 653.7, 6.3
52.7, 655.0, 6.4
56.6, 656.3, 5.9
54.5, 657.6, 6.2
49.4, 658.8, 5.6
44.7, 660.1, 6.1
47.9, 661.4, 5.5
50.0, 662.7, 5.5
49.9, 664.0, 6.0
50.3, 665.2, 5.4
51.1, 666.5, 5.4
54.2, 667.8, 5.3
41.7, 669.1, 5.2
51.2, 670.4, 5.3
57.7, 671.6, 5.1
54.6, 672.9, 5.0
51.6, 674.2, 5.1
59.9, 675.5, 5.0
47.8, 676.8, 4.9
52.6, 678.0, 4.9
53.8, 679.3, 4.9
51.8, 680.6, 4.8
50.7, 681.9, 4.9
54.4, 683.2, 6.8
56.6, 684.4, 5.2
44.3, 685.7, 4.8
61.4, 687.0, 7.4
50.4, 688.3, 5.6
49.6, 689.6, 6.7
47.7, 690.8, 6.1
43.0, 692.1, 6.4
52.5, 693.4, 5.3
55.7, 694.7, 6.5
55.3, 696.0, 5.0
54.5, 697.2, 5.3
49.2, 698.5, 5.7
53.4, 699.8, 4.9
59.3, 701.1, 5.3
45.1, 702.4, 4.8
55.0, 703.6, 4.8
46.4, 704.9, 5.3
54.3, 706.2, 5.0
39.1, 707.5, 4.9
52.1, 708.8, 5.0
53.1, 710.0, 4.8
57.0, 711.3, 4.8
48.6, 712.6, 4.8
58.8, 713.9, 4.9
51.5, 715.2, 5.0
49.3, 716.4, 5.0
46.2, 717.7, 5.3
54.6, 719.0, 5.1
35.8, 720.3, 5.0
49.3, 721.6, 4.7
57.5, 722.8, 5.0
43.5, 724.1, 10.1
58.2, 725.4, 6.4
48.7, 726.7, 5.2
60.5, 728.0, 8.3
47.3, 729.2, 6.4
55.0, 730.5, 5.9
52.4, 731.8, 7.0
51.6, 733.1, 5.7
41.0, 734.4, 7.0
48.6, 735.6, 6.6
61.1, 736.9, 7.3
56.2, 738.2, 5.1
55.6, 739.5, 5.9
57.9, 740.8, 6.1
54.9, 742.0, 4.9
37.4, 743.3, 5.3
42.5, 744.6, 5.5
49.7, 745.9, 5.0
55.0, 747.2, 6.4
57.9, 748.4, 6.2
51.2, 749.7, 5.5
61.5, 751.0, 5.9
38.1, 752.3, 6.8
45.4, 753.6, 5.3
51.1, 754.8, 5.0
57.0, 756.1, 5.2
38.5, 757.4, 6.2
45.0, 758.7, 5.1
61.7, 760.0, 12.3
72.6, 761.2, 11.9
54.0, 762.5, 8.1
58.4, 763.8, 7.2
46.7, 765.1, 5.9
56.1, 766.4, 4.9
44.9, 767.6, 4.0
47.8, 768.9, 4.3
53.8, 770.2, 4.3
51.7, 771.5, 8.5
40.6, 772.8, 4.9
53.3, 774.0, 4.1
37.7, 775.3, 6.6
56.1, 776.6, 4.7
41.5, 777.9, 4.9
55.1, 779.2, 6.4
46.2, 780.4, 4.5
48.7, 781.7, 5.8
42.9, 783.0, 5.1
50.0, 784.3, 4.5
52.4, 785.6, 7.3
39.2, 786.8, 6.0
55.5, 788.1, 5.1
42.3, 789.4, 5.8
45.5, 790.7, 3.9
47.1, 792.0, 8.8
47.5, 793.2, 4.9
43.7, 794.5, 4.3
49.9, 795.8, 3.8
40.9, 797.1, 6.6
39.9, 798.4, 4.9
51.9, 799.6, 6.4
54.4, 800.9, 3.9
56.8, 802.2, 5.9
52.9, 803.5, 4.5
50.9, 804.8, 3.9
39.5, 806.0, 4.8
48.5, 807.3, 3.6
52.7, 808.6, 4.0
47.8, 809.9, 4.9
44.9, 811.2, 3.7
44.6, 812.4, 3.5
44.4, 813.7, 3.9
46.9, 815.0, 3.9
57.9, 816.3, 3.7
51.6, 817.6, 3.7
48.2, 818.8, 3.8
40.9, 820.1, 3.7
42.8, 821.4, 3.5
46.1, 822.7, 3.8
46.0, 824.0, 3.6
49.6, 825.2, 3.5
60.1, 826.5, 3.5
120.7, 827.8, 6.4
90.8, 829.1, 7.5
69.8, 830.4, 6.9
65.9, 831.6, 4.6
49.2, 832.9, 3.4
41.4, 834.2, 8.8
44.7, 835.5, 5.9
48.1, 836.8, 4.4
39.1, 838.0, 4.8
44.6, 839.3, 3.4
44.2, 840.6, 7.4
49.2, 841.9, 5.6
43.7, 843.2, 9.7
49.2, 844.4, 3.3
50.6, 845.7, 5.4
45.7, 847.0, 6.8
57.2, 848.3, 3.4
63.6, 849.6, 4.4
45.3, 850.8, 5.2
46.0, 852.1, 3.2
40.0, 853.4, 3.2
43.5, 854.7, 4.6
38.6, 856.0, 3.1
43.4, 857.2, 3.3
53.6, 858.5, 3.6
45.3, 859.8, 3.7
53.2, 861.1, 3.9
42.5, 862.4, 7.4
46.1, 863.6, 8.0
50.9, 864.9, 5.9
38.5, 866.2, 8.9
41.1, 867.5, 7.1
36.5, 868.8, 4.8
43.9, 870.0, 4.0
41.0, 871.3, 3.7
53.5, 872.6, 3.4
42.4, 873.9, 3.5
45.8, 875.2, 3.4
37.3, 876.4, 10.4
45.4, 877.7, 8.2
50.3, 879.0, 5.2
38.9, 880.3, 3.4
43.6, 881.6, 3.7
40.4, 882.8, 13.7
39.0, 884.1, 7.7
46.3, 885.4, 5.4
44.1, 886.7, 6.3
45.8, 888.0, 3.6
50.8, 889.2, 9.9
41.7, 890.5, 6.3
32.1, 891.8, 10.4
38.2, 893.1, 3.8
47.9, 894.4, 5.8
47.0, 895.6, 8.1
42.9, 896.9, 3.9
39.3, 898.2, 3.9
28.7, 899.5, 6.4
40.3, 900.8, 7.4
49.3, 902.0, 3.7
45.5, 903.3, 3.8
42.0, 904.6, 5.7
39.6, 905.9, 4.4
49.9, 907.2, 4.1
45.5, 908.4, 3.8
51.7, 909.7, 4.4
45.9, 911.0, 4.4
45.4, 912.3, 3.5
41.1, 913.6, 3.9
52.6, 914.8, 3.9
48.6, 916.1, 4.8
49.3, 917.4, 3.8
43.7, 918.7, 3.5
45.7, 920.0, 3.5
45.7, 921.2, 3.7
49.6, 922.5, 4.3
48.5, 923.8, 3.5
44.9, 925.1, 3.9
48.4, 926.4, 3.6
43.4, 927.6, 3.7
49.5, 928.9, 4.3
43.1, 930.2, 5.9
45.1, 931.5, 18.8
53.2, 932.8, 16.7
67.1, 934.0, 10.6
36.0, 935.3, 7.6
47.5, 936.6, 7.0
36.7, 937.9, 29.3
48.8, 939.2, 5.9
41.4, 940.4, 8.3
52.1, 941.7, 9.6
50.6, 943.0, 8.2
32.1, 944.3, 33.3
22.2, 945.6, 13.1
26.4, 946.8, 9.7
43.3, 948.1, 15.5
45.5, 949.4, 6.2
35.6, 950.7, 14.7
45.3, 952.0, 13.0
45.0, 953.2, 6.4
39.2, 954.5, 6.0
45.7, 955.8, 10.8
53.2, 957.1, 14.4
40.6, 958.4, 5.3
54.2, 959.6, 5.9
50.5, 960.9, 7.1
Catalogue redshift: 0.262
